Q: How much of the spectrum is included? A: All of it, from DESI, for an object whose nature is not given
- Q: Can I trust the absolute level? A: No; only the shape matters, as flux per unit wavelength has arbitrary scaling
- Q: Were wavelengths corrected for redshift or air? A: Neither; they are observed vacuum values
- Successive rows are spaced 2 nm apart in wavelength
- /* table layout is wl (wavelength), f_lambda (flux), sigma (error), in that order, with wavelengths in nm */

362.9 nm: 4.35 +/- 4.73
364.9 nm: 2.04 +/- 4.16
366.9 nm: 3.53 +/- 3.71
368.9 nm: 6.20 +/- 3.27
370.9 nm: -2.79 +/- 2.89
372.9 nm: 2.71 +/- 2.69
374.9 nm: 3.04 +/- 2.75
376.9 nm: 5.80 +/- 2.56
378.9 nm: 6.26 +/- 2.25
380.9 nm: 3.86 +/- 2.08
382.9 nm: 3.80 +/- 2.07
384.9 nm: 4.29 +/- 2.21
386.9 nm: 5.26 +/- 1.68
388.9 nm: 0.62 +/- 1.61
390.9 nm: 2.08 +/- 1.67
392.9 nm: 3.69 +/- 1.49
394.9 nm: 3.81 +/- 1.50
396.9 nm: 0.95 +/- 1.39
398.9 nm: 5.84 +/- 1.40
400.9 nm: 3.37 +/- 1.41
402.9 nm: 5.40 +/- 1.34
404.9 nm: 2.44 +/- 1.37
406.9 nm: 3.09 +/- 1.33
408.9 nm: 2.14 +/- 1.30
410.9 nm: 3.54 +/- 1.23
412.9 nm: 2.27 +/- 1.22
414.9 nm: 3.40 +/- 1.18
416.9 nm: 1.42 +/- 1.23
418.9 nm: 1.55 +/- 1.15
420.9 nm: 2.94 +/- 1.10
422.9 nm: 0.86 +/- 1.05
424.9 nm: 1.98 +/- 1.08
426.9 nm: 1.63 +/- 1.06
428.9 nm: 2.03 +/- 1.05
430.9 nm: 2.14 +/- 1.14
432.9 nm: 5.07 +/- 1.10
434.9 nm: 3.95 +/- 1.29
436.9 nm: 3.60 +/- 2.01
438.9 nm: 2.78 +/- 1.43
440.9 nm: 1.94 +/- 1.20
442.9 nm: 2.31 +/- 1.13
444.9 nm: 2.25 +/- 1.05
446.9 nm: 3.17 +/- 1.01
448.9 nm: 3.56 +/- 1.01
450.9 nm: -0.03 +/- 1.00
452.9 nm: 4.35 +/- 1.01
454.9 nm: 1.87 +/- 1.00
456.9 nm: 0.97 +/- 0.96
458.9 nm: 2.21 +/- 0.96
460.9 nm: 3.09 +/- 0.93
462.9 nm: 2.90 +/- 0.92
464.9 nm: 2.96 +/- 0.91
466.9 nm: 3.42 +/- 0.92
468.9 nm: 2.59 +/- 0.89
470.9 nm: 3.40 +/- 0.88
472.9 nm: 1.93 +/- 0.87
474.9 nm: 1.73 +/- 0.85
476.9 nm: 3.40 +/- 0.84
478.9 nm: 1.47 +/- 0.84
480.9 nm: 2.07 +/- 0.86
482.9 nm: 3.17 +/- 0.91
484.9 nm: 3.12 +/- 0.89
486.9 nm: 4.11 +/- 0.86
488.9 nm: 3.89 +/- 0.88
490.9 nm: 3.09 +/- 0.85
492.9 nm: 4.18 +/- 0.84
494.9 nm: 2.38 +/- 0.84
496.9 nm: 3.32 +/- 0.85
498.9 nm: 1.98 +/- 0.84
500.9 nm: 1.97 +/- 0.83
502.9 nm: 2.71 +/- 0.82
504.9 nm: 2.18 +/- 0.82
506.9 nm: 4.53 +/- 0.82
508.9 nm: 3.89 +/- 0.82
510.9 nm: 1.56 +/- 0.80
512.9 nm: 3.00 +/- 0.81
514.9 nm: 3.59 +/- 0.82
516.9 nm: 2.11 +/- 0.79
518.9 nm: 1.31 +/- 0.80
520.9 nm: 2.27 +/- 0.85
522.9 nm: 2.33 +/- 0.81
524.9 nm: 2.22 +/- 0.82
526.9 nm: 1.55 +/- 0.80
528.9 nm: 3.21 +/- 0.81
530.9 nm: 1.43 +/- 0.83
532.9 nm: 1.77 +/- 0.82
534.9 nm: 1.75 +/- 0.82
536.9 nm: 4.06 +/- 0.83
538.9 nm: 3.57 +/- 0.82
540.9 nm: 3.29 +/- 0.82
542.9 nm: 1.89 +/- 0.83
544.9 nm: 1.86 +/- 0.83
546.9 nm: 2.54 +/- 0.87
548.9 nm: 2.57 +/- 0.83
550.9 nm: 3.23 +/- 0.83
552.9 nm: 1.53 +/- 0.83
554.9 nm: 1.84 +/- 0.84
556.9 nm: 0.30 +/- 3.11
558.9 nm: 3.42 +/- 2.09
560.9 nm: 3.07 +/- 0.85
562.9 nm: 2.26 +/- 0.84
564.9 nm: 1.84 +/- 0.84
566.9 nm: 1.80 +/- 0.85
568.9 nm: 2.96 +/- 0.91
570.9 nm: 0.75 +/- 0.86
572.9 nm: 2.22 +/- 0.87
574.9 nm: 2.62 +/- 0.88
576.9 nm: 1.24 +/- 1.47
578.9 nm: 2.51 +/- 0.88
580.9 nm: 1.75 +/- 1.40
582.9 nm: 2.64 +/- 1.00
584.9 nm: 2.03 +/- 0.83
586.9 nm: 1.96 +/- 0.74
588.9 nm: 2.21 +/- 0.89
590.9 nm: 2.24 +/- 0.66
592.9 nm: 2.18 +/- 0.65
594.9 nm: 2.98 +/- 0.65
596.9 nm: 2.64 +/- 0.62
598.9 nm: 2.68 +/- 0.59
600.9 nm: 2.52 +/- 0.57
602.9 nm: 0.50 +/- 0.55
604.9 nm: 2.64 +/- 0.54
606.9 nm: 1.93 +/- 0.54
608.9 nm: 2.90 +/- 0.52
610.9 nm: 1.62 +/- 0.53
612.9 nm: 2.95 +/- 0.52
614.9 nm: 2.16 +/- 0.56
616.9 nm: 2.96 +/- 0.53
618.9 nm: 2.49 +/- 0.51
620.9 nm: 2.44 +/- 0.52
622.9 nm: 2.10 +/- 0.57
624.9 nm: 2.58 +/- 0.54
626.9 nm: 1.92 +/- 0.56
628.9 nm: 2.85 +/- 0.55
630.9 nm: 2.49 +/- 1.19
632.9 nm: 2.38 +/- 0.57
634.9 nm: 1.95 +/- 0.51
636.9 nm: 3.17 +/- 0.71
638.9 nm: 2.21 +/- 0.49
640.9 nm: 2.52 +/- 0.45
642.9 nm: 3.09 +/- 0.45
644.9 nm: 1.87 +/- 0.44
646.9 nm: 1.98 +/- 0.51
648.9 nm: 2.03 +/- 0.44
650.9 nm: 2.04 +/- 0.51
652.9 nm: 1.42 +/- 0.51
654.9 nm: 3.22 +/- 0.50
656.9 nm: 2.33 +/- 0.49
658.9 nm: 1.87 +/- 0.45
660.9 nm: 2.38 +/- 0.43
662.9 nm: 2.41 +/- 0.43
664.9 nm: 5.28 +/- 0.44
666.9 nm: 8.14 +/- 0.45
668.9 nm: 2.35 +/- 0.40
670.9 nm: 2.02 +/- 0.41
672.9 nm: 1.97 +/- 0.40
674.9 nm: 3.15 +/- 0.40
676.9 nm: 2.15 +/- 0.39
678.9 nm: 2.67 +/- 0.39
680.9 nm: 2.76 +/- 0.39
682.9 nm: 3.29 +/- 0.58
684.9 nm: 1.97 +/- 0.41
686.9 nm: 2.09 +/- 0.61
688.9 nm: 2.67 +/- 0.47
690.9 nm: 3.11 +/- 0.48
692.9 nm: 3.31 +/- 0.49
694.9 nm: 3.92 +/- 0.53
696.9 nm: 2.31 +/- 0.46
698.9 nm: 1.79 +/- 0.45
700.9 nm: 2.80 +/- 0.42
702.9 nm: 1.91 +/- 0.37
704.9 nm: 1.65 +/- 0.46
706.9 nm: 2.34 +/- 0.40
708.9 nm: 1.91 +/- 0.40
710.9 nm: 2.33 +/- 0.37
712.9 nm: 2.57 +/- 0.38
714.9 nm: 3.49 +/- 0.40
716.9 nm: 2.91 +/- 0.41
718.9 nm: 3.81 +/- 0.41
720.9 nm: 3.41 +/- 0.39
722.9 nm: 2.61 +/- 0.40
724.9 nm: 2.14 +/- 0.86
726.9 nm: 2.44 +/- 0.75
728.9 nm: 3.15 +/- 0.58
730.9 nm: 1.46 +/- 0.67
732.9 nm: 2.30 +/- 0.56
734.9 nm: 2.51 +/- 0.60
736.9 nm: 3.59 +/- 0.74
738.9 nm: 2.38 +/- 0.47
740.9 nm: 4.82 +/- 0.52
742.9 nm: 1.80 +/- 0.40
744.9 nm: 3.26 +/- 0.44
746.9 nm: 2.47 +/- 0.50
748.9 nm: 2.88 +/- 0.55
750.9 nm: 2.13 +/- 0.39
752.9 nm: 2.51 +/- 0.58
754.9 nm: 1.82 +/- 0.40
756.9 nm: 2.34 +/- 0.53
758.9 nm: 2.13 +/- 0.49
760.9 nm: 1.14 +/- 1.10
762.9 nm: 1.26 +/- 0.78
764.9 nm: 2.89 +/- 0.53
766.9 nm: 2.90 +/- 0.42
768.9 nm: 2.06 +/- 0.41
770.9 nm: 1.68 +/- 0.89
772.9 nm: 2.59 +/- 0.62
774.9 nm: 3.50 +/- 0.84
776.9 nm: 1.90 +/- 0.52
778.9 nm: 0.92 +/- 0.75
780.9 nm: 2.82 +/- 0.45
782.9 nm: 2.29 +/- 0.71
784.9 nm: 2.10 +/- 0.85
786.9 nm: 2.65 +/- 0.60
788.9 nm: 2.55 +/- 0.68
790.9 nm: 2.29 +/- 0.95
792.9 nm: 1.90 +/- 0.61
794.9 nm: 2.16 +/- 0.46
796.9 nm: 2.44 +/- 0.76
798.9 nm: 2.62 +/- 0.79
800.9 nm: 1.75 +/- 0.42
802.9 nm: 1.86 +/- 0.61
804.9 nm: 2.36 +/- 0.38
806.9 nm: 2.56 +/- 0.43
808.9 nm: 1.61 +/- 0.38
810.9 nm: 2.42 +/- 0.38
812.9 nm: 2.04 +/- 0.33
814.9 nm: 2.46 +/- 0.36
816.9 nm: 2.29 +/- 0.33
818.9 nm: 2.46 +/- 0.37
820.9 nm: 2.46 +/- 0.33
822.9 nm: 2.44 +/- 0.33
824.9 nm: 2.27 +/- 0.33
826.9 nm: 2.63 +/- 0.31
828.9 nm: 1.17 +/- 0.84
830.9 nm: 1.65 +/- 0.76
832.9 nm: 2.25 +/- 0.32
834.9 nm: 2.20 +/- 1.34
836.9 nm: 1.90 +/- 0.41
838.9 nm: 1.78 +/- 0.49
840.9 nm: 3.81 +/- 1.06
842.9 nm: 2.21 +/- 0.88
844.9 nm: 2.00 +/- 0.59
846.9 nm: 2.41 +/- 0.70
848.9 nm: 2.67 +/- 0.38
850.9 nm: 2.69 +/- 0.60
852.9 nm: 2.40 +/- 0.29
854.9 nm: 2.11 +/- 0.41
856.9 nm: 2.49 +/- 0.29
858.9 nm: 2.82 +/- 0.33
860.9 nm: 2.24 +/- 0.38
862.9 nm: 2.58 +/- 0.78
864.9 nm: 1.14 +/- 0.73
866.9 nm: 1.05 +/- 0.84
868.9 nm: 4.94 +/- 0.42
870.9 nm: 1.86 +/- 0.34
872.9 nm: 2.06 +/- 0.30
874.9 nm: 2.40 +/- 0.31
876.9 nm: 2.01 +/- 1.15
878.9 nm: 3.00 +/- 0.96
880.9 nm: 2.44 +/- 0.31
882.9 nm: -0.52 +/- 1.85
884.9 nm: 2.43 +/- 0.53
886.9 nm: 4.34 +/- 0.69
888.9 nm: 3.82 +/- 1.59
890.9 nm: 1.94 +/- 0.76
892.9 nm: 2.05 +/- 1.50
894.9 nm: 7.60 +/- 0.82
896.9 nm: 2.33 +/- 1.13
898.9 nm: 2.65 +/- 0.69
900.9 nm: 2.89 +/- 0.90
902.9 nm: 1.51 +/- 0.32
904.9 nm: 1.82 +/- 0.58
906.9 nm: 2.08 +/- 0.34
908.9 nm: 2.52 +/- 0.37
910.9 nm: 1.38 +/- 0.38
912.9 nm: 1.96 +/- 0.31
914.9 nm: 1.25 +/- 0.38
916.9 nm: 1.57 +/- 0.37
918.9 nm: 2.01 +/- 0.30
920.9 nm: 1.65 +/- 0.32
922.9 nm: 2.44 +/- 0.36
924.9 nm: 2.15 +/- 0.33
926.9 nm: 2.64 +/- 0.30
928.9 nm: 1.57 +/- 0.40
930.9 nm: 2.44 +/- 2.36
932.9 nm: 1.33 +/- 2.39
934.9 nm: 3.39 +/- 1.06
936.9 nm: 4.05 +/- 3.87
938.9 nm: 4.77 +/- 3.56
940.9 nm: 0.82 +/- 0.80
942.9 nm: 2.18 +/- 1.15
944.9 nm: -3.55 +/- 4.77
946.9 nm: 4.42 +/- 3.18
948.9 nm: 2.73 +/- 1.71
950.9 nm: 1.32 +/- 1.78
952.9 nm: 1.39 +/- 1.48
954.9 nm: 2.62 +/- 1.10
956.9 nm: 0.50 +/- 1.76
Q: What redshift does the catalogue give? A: 0.79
